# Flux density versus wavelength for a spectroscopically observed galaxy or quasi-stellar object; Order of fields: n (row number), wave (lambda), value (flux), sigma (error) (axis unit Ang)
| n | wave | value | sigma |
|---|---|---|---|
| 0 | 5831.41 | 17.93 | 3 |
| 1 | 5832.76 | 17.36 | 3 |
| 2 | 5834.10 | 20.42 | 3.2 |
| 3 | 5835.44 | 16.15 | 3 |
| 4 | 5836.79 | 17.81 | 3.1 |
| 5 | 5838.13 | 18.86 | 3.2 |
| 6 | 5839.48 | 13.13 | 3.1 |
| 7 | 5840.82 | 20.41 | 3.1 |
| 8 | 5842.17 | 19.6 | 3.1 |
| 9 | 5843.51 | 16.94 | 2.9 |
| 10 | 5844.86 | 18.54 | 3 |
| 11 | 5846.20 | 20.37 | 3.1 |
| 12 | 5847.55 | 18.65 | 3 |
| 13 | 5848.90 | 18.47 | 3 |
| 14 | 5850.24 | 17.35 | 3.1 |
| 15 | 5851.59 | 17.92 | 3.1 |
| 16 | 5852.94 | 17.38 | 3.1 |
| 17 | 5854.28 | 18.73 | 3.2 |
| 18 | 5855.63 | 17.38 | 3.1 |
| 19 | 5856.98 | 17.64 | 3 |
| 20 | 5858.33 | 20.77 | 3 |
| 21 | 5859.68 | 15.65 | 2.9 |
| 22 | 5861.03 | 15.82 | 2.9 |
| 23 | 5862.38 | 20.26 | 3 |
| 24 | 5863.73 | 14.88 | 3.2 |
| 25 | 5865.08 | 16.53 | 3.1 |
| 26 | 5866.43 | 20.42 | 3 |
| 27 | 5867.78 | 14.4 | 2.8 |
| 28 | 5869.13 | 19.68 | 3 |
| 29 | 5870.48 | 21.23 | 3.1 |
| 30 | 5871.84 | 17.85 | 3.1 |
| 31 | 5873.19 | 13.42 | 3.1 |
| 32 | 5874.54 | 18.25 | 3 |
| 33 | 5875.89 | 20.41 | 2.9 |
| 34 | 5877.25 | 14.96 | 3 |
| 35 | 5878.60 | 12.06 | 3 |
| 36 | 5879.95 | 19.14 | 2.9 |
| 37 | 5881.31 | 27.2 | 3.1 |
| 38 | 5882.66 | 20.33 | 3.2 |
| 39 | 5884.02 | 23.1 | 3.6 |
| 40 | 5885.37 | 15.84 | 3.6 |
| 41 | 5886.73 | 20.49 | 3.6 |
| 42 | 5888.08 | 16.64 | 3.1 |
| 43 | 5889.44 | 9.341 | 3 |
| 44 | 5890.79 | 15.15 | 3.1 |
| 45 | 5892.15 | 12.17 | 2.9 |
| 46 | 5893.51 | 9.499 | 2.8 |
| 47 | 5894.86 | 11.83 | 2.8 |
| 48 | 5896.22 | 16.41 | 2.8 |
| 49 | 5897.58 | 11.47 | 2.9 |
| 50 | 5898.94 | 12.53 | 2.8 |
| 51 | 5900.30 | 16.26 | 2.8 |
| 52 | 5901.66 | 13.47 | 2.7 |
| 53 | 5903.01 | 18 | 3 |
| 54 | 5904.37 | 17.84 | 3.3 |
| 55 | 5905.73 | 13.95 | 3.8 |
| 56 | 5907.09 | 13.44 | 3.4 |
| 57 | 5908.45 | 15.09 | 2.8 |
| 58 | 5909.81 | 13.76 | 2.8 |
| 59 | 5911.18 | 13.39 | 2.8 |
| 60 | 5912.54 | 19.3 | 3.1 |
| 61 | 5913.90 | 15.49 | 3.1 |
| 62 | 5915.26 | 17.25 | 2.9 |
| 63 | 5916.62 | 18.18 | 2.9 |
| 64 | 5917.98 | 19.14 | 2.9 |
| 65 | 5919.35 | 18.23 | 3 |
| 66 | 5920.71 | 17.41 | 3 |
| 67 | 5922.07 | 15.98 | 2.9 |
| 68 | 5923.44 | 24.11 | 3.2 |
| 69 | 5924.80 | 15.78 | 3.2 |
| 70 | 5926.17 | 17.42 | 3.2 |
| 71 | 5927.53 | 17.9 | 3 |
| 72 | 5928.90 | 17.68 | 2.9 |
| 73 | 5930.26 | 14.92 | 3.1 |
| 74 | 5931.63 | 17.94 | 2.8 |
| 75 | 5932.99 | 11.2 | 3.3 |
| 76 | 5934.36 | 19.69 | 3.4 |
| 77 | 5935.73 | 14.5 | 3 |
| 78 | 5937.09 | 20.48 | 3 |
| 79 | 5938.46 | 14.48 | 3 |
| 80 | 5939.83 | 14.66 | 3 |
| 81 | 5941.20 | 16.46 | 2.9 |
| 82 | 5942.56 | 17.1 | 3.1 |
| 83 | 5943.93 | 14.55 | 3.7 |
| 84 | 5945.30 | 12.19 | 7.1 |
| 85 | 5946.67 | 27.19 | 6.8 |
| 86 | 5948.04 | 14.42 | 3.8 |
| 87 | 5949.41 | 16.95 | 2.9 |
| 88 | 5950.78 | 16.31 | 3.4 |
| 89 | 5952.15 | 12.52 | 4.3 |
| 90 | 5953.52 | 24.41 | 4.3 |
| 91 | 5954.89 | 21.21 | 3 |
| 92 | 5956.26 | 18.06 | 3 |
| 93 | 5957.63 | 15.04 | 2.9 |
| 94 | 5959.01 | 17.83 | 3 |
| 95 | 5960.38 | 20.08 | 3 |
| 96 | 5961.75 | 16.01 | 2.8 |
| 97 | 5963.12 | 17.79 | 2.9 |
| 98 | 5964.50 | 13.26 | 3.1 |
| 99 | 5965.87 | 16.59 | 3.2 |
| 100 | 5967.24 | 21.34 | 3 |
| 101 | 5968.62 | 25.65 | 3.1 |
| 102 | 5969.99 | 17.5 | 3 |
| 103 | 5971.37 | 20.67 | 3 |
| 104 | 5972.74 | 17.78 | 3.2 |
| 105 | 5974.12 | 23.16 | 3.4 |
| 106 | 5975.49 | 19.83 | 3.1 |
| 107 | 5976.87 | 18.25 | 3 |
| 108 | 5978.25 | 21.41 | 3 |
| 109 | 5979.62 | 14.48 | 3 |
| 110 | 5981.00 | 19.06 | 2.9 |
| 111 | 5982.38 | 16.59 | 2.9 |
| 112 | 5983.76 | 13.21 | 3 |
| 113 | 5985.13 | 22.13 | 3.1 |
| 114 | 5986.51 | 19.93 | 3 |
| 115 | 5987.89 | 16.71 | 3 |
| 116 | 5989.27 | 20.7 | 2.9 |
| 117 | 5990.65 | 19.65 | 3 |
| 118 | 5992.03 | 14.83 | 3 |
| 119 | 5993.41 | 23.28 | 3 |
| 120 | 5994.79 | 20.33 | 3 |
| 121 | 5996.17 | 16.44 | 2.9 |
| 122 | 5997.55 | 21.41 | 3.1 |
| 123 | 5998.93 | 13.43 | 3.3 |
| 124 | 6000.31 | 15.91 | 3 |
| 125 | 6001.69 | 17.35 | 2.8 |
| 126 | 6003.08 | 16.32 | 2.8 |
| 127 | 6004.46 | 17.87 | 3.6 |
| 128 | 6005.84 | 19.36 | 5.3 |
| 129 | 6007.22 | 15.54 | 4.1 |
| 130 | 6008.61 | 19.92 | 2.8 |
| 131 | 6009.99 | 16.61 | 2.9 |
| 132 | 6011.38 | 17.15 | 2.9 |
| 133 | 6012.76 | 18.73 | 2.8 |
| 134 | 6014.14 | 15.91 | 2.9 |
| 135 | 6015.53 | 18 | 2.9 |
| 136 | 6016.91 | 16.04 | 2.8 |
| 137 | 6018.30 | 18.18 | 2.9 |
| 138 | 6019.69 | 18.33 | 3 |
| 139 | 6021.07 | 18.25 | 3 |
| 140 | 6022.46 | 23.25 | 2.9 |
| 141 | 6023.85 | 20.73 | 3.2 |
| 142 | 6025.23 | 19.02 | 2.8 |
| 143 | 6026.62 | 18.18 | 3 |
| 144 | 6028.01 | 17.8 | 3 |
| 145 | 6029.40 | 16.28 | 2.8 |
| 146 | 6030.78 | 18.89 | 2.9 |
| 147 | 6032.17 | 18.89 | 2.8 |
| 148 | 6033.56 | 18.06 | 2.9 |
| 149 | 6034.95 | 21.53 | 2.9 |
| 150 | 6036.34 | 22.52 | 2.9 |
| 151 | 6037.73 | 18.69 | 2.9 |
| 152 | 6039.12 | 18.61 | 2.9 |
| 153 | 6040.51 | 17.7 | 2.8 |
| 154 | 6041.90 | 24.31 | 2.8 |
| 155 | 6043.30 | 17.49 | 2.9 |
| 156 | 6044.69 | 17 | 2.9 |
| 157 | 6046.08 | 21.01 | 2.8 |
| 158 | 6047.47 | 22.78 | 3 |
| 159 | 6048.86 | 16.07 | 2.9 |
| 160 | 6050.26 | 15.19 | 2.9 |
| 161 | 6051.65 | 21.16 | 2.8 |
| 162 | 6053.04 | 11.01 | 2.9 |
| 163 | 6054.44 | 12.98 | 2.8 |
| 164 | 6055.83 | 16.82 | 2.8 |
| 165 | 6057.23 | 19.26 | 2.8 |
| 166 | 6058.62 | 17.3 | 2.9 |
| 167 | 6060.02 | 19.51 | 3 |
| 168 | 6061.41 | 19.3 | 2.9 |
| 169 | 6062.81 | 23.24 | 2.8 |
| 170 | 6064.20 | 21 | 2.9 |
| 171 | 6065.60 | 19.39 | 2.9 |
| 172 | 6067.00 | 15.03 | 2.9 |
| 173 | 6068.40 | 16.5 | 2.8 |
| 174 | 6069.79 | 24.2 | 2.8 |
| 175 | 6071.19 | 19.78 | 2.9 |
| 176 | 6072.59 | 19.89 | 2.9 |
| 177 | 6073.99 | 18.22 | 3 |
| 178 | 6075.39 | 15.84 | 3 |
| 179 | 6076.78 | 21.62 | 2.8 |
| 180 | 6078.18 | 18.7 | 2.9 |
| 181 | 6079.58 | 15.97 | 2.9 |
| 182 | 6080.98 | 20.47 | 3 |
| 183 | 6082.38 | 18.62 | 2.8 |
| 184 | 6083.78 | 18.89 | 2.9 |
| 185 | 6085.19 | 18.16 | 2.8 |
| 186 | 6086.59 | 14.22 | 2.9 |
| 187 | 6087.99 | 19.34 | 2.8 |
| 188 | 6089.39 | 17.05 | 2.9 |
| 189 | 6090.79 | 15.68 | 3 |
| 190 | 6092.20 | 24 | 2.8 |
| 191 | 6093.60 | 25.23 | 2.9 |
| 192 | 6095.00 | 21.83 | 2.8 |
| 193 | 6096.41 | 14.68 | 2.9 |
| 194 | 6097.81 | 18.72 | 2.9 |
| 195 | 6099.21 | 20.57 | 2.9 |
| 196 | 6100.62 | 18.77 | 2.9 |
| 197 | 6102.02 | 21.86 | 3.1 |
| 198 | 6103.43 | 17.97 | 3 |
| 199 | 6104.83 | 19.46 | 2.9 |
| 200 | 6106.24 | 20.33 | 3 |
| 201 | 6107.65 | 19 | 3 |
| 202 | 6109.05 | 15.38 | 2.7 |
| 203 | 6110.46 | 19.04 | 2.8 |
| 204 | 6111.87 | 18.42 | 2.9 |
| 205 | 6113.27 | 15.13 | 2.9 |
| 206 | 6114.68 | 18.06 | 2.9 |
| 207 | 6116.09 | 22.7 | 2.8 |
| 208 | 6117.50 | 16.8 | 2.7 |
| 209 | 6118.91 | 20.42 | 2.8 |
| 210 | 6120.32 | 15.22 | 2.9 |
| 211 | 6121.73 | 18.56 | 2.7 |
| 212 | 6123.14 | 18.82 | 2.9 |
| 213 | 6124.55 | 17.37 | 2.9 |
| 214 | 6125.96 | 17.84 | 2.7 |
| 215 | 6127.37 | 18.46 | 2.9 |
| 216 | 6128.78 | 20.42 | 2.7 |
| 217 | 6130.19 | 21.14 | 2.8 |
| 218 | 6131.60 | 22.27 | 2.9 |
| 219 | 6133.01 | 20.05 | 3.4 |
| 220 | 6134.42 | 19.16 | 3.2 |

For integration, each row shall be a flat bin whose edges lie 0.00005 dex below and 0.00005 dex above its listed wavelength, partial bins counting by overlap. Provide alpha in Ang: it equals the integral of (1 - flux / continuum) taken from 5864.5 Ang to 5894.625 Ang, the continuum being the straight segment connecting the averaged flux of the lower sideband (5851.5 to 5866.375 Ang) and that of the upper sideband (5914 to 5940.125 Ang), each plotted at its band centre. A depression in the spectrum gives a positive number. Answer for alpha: 0.7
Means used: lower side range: 17.6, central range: 17.1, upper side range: 17.2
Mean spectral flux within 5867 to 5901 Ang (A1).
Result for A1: 16.4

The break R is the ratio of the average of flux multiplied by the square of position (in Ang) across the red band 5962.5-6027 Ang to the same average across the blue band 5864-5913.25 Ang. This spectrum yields 1.2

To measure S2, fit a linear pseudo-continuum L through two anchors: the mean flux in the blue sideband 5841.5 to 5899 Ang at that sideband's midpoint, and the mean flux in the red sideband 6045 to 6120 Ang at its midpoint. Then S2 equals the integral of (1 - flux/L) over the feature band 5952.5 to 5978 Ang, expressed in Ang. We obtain -1.8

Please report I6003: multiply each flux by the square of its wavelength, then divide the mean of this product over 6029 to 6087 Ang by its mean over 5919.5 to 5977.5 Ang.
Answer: 1.09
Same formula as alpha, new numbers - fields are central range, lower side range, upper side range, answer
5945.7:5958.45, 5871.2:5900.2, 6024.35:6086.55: -0.9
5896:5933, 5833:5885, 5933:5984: 3.5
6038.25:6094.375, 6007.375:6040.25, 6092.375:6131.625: 0.4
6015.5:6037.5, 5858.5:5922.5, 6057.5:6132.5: -1.0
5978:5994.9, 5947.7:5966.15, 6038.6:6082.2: -0.8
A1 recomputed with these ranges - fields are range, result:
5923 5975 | 17.7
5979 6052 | 18.4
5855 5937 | 16.7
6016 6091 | 18.6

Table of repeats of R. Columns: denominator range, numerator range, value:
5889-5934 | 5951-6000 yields 1.22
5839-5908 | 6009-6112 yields 1.18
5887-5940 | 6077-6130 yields 1.27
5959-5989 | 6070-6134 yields 1.06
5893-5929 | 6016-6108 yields 1.24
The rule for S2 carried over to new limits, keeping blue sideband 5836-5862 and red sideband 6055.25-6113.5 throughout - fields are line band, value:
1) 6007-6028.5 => 0.4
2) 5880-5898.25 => 1.9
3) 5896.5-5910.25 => 2.7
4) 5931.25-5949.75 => 1.8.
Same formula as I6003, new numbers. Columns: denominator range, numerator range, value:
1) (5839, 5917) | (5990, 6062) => 1.14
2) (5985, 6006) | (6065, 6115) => 1.06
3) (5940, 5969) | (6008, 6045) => 1.08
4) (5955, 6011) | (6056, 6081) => 1.07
